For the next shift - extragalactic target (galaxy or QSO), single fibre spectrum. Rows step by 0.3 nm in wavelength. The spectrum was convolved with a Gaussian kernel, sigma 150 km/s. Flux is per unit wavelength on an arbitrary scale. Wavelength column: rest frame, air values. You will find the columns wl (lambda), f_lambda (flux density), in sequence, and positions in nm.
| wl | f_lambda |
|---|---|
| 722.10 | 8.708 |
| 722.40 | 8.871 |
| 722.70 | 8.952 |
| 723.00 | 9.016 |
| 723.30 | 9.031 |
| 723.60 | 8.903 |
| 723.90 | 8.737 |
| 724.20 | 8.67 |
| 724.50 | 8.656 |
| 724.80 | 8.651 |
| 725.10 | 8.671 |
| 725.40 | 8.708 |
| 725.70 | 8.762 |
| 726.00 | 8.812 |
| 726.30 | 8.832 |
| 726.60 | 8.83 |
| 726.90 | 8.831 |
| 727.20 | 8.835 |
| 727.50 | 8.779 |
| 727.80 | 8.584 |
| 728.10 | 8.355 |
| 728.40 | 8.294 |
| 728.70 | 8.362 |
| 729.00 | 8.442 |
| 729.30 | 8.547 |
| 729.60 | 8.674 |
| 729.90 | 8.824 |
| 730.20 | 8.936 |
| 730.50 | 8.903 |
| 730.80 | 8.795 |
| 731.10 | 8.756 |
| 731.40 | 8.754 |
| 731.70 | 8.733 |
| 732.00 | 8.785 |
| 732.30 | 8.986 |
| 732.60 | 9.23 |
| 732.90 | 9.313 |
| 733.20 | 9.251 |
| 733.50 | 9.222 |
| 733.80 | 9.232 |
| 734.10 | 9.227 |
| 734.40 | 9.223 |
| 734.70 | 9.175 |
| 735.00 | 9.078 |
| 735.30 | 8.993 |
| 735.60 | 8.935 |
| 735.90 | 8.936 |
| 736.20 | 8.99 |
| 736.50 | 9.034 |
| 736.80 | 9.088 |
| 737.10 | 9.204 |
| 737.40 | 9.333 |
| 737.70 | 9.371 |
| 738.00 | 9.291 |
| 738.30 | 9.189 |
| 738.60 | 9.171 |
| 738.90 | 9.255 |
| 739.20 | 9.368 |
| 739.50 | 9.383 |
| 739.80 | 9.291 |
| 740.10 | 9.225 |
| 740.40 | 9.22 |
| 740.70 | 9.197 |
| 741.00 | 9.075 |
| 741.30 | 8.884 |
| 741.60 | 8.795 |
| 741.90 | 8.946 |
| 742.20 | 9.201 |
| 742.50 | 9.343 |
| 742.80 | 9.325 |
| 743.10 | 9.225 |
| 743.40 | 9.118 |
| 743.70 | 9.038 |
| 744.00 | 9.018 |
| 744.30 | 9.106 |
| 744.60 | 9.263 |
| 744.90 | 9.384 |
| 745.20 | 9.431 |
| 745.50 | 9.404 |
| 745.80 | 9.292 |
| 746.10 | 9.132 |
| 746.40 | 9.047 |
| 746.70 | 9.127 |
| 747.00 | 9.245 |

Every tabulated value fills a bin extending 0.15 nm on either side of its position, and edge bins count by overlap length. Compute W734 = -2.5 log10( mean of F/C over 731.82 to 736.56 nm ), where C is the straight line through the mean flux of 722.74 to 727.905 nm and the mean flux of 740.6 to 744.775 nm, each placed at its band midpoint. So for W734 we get -0.02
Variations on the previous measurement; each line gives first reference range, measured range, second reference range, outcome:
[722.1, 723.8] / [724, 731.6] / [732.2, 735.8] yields 0.04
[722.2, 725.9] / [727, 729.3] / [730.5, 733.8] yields 0.05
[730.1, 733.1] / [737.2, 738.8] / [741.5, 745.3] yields -0.02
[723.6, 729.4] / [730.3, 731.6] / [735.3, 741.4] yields 0.01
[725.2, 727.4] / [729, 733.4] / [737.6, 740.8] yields 0.01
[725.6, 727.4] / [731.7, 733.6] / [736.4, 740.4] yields -0.01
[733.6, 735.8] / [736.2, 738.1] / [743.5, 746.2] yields -0.01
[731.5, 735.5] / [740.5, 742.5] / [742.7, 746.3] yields 0.02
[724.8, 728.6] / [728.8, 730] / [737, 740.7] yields 0.03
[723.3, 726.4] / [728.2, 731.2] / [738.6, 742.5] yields 0.03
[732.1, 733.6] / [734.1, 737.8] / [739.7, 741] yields 0.01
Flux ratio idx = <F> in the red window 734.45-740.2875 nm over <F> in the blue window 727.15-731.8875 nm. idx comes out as 1.06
